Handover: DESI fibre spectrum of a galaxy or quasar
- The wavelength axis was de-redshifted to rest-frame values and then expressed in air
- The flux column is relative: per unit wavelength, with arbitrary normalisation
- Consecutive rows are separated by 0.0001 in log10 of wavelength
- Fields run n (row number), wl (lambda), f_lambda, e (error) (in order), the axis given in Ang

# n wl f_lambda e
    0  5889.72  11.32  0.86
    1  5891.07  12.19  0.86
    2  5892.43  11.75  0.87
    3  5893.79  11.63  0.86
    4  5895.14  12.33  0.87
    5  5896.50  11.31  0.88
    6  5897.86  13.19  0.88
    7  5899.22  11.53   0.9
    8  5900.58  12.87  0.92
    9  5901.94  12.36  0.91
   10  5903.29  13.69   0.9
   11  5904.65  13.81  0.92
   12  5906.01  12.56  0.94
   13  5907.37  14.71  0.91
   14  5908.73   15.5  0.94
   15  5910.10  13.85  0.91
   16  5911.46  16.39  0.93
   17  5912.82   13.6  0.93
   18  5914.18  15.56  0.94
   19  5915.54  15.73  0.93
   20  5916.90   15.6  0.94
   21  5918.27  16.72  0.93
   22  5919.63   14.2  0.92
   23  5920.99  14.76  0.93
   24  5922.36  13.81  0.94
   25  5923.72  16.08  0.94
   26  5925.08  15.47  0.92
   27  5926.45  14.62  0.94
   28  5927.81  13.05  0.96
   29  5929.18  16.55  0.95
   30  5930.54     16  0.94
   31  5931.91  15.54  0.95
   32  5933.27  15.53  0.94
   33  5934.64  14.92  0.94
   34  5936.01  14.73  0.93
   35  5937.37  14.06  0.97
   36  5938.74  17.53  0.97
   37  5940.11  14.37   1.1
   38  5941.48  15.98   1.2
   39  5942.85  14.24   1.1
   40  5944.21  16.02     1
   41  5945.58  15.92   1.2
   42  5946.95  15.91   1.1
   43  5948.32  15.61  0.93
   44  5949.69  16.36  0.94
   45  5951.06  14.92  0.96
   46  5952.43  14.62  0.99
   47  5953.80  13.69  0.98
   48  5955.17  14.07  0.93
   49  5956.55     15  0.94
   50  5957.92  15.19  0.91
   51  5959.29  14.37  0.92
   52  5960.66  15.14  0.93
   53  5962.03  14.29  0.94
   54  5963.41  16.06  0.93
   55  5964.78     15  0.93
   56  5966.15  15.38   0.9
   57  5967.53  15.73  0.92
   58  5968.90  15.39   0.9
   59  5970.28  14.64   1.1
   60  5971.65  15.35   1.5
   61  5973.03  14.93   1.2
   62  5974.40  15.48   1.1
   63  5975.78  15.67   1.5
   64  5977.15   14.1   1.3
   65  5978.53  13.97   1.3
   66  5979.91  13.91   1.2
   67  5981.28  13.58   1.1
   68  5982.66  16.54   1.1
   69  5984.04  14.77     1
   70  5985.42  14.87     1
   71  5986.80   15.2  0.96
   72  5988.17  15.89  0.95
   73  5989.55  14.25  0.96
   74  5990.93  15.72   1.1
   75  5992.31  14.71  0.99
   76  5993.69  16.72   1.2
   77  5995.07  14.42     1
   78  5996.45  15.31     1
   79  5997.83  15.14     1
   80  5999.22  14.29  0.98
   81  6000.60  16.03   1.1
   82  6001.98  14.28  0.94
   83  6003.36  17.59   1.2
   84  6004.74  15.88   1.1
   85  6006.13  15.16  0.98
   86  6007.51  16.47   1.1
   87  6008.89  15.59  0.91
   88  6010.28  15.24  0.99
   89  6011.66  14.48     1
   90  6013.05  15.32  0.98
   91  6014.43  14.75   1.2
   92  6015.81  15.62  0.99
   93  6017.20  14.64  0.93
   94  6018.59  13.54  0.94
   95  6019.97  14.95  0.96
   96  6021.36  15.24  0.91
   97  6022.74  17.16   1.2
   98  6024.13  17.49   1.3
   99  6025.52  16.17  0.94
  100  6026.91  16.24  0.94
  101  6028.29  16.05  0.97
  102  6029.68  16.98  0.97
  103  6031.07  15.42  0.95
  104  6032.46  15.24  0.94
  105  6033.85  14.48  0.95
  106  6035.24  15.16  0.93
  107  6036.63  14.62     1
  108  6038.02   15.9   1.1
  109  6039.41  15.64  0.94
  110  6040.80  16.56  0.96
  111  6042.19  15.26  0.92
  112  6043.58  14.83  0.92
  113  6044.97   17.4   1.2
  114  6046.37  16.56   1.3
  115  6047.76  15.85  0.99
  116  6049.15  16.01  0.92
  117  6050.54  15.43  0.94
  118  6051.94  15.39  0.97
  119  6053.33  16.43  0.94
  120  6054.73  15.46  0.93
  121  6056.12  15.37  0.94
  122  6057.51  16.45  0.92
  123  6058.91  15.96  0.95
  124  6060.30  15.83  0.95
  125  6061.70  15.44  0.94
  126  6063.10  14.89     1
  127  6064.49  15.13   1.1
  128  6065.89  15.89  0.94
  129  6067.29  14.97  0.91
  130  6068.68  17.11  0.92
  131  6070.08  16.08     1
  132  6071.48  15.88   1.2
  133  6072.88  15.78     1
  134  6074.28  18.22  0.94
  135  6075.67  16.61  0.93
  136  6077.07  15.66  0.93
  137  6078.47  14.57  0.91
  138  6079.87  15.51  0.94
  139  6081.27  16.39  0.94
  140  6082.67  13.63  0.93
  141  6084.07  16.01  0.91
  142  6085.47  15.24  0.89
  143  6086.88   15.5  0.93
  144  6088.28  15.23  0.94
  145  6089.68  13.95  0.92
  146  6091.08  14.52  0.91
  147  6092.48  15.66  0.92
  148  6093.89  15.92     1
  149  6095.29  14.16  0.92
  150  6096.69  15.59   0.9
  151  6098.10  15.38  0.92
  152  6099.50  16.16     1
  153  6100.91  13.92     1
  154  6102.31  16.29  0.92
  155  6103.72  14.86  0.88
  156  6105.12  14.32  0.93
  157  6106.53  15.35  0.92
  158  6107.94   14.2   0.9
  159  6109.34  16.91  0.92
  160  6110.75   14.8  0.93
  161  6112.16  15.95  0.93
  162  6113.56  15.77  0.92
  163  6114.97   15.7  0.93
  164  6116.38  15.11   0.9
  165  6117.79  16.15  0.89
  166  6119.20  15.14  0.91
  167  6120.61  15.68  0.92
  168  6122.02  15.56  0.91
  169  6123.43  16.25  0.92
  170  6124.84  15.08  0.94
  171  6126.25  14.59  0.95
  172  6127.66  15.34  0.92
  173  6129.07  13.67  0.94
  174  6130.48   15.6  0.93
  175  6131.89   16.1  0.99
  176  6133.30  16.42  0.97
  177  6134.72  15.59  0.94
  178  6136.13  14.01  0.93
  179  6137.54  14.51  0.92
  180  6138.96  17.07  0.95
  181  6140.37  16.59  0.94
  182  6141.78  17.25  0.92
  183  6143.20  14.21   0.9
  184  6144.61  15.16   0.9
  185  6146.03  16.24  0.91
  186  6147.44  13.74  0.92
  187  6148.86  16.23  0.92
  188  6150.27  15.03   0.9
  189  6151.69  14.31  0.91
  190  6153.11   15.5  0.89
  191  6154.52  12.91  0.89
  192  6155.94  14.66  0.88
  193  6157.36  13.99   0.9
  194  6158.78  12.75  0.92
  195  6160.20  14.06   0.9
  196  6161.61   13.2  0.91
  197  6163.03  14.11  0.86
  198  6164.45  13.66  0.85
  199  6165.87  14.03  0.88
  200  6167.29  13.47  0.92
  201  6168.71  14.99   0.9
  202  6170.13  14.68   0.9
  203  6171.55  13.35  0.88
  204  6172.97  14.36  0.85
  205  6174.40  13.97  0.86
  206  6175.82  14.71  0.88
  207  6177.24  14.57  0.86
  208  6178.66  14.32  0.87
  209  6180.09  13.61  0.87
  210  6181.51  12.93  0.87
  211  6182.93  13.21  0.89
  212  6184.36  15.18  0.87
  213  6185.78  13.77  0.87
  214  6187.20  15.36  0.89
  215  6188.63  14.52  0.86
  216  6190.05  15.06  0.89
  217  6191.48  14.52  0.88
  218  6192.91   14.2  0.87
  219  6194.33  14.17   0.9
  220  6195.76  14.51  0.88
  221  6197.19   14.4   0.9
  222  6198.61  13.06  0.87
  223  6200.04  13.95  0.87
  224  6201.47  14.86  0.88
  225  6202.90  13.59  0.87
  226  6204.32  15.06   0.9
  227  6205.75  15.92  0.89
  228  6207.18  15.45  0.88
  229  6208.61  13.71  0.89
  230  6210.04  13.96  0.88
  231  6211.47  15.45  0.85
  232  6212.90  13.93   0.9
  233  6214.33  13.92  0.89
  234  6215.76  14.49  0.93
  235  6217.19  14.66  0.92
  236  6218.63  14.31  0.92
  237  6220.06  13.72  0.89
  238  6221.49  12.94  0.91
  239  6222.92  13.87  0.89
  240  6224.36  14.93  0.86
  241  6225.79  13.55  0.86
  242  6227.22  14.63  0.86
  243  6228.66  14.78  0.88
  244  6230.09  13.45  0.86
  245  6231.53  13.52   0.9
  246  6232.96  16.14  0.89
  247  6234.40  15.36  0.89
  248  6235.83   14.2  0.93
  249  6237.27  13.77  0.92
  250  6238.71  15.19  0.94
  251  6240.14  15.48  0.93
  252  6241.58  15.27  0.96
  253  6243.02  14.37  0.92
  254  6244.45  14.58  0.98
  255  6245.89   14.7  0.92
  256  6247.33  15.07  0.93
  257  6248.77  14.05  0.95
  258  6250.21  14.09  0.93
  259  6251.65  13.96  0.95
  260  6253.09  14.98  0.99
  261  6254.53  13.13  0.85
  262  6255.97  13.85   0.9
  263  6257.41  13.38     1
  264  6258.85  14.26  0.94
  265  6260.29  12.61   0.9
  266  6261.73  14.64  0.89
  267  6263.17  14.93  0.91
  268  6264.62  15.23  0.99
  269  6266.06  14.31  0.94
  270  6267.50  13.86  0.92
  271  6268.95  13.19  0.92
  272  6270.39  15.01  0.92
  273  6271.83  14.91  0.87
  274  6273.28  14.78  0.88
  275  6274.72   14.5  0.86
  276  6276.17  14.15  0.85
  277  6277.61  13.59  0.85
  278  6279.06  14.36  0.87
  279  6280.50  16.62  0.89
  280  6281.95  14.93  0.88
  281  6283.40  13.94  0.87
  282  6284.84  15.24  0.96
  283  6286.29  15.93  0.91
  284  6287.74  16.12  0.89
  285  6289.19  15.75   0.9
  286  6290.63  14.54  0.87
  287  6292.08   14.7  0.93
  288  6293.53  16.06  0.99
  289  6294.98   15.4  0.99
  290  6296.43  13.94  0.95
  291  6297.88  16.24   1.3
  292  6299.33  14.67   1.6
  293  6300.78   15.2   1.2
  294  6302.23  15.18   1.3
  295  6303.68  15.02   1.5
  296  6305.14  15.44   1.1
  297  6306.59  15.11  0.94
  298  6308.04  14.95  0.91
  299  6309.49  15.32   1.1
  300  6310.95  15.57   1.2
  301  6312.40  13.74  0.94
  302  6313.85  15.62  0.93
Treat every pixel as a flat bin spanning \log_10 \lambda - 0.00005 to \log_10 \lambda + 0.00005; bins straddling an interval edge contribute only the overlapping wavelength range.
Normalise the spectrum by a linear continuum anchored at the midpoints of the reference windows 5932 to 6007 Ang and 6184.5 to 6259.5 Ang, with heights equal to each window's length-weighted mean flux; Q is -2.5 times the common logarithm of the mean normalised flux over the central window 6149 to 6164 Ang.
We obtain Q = 0.03 mag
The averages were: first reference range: 15.2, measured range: 14.1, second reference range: 14.4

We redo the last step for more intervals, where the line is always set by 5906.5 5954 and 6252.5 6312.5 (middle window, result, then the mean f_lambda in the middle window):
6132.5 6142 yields -0.064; 15.9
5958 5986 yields 0.014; 15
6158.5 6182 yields 0.071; 14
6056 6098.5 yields -0.039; 15.6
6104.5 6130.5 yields -0.025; 15.3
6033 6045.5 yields -0.032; 15.5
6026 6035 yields -0.045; 15.7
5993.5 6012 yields -0.024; 15.5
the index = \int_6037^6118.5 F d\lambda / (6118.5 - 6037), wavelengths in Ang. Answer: 15.6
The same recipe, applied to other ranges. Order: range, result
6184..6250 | 14.5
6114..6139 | 15.4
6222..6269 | 14.4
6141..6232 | 14.3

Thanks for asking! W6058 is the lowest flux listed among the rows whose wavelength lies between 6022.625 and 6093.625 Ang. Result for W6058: 13.63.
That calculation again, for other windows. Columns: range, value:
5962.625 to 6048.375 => 13.54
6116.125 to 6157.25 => 12.91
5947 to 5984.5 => 13.58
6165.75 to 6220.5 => 12.93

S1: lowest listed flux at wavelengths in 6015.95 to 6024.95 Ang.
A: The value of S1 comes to 13.54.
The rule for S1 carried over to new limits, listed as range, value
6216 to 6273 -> 12.61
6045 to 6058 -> 15.37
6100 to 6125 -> 13.92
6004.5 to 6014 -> 14.48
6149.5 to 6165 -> 12.75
